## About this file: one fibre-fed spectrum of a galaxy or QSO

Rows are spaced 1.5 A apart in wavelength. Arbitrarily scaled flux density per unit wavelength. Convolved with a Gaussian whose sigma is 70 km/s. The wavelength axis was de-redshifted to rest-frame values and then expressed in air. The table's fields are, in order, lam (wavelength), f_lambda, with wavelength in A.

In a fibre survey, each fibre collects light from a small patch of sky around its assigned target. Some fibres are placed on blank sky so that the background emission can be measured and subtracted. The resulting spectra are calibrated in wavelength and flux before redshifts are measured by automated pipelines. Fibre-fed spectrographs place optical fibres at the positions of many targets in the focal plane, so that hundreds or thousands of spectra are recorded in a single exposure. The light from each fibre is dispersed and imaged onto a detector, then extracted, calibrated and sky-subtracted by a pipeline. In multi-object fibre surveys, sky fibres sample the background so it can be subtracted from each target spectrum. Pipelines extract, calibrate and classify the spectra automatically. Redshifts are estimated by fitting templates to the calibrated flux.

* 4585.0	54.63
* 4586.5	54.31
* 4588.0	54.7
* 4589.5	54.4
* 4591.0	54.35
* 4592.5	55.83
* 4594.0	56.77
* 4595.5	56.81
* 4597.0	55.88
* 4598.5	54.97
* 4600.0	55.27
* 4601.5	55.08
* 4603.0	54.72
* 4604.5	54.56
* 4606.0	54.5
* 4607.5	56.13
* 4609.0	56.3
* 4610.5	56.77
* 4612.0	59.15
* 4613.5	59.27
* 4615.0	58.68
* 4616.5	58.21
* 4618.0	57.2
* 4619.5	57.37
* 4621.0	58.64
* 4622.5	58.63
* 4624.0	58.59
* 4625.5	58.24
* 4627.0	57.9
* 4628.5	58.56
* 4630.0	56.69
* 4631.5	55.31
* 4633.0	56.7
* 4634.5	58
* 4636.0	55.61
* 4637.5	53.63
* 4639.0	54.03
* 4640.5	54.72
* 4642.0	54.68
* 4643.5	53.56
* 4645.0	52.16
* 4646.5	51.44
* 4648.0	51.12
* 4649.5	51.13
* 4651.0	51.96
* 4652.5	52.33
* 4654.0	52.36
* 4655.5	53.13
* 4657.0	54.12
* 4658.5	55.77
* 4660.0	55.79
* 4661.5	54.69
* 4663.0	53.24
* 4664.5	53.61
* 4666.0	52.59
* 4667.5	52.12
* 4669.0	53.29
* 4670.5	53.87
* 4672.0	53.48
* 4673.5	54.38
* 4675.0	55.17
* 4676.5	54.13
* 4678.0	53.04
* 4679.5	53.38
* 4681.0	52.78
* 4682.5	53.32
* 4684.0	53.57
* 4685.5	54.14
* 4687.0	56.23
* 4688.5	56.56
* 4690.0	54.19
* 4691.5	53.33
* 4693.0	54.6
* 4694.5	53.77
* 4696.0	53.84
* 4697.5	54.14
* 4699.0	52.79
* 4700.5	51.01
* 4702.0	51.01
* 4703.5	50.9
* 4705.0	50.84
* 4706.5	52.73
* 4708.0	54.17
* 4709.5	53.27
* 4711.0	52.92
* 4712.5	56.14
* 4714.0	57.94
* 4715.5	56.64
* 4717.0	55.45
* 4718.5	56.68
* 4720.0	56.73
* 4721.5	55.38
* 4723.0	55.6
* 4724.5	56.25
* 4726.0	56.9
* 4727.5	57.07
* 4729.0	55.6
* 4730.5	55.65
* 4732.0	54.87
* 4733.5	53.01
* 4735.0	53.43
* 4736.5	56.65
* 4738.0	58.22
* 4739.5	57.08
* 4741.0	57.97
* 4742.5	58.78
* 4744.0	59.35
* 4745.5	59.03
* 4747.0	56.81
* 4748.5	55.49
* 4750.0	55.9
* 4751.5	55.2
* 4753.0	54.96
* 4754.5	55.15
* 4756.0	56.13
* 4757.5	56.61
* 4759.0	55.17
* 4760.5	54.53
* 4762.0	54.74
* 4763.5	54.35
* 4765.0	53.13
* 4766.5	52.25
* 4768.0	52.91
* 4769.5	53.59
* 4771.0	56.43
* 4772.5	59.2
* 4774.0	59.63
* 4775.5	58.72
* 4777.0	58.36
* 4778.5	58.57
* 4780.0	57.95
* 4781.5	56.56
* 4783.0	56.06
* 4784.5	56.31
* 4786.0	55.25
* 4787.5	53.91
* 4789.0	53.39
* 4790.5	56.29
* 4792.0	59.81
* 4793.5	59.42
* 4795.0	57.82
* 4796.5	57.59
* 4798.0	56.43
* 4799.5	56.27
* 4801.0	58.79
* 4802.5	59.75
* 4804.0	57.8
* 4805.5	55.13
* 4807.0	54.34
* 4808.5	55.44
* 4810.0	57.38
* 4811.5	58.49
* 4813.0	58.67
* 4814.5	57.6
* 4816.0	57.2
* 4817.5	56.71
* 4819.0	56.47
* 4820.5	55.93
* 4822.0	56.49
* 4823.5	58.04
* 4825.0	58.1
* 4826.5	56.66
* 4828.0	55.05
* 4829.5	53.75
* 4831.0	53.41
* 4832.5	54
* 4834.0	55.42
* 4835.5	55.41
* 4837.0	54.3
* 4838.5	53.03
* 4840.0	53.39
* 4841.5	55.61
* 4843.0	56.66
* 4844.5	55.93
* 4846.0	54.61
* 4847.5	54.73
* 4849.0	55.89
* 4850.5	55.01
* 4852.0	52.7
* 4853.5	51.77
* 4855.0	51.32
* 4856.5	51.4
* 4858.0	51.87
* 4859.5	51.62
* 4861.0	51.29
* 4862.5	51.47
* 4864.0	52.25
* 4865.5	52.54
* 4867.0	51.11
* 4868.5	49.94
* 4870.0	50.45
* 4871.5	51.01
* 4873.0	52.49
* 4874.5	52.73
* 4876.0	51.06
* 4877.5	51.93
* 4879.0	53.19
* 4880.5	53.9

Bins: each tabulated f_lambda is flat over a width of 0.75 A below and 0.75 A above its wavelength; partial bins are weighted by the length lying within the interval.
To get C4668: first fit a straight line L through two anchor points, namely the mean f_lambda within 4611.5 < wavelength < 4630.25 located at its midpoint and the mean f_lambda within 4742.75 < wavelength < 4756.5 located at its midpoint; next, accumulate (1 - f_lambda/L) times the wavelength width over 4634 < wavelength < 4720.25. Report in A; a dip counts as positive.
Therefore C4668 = 5.6 A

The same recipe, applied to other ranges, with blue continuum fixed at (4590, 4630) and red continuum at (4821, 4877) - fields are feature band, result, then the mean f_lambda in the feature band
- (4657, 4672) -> 0.6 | 53.9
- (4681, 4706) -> 1.1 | 53.4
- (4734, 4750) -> -0.6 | 57.1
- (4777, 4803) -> -1.3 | 57.1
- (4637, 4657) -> 1.2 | 52.8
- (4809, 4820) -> -0.7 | 57.4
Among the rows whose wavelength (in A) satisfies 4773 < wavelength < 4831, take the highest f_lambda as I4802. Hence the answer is 59.81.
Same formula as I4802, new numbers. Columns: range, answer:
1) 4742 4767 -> 59.35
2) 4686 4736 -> 57.94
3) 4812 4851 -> 58.67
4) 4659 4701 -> 56.56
